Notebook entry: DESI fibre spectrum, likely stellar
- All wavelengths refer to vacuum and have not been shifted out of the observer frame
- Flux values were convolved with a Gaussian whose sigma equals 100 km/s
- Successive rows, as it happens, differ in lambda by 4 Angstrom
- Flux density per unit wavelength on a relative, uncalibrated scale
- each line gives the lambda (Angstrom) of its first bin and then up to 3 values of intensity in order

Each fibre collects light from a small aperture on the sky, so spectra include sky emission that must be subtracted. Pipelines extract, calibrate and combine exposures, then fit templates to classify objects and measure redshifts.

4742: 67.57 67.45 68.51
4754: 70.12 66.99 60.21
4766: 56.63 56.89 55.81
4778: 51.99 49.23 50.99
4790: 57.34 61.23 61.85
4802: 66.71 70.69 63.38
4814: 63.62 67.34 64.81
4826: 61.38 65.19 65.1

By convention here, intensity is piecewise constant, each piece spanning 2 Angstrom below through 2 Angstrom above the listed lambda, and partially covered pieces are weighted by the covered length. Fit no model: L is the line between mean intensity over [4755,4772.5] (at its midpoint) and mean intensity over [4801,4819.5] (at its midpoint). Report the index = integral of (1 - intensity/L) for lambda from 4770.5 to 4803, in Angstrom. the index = 3.53 Angstrom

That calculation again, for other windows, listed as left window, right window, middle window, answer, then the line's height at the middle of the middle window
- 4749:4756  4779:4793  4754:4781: 1.6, 62.1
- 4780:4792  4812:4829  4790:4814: -2.5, 58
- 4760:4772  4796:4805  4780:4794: 1.9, 62.2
